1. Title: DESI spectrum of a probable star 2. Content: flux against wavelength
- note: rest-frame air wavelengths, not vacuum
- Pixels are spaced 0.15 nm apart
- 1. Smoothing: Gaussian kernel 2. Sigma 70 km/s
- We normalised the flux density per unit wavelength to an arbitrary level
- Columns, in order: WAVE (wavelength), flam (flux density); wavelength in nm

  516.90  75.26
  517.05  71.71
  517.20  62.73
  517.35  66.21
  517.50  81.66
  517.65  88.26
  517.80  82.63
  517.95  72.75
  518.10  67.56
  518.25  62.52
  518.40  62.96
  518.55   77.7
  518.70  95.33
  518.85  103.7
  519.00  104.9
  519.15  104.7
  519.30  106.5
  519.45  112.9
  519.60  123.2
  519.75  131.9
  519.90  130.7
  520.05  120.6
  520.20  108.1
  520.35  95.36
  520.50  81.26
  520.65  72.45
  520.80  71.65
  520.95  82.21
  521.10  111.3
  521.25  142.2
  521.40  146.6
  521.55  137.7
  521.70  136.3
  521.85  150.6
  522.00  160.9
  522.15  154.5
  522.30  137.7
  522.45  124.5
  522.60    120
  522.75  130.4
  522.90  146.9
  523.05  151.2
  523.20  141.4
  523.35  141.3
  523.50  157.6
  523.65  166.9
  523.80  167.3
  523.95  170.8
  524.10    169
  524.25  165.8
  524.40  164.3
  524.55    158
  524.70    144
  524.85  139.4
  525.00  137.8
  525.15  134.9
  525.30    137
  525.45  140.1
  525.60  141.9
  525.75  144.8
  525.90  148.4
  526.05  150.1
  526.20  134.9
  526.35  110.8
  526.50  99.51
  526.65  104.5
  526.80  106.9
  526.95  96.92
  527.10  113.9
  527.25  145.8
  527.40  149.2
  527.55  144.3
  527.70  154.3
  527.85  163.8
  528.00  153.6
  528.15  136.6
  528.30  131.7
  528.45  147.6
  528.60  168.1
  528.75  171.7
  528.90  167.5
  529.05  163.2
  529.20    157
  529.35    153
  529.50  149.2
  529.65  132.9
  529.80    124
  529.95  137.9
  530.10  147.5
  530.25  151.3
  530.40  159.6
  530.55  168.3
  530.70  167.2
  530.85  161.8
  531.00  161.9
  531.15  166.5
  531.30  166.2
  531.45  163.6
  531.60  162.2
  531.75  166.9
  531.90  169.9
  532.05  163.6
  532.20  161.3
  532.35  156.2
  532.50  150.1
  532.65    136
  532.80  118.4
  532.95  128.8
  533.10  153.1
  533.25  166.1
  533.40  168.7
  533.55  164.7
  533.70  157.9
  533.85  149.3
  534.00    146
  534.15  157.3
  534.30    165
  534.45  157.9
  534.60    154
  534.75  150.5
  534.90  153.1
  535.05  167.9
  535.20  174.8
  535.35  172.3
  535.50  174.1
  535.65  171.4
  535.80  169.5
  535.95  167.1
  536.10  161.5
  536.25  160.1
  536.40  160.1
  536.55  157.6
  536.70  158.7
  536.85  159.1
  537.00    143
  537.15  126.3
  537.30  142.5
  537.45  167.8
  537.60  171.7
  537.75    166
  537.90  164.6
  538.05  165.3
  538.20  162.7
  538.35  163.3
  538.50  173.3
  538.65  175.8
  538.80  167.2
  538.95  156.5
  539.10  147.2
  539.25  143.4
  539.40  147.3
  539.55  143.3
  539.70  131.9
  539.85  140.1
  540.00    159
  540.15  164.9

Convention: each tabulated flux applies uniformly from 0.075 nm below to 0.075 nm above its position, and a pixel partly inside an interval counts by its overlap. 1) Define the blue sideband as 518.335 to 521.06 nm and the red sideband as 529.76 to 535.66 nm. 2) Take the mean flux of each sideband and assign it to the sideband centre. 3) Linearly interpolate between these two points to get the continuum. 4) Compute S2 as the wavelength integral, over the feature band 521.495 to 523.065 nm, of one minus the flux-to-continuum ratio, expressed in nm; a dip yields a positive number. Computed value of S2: -0.42 nm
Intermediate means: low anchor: 99.5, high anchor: 157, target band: 141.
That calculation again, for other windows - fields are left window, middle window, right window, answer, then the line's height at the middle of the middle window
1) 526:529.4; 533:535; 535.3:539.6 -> -0.05 nm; 153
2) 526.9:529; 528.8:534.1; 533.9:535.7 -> -0.02 nm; 154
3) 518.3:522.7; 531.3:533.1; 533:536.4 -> 0.00 nm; 153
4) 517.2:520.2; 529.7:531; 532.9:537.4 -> -0.12 nm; 139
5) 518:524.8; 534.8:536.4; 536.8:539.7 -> -0.16 nm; 151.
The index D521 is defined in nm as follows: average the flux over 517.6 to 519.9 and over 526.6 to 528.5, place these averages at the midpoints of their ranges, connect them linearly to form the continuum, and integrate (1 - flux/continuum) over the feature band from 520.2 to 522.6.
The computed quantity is -0.29 nm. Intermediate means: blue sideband 94.4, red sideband 135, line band 120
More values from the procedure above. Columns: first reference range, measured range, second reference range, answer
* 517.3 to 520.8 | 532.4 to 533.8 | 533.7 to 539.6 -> -0.03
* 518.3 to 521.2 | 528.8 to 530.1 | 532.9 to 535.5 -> -0.09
